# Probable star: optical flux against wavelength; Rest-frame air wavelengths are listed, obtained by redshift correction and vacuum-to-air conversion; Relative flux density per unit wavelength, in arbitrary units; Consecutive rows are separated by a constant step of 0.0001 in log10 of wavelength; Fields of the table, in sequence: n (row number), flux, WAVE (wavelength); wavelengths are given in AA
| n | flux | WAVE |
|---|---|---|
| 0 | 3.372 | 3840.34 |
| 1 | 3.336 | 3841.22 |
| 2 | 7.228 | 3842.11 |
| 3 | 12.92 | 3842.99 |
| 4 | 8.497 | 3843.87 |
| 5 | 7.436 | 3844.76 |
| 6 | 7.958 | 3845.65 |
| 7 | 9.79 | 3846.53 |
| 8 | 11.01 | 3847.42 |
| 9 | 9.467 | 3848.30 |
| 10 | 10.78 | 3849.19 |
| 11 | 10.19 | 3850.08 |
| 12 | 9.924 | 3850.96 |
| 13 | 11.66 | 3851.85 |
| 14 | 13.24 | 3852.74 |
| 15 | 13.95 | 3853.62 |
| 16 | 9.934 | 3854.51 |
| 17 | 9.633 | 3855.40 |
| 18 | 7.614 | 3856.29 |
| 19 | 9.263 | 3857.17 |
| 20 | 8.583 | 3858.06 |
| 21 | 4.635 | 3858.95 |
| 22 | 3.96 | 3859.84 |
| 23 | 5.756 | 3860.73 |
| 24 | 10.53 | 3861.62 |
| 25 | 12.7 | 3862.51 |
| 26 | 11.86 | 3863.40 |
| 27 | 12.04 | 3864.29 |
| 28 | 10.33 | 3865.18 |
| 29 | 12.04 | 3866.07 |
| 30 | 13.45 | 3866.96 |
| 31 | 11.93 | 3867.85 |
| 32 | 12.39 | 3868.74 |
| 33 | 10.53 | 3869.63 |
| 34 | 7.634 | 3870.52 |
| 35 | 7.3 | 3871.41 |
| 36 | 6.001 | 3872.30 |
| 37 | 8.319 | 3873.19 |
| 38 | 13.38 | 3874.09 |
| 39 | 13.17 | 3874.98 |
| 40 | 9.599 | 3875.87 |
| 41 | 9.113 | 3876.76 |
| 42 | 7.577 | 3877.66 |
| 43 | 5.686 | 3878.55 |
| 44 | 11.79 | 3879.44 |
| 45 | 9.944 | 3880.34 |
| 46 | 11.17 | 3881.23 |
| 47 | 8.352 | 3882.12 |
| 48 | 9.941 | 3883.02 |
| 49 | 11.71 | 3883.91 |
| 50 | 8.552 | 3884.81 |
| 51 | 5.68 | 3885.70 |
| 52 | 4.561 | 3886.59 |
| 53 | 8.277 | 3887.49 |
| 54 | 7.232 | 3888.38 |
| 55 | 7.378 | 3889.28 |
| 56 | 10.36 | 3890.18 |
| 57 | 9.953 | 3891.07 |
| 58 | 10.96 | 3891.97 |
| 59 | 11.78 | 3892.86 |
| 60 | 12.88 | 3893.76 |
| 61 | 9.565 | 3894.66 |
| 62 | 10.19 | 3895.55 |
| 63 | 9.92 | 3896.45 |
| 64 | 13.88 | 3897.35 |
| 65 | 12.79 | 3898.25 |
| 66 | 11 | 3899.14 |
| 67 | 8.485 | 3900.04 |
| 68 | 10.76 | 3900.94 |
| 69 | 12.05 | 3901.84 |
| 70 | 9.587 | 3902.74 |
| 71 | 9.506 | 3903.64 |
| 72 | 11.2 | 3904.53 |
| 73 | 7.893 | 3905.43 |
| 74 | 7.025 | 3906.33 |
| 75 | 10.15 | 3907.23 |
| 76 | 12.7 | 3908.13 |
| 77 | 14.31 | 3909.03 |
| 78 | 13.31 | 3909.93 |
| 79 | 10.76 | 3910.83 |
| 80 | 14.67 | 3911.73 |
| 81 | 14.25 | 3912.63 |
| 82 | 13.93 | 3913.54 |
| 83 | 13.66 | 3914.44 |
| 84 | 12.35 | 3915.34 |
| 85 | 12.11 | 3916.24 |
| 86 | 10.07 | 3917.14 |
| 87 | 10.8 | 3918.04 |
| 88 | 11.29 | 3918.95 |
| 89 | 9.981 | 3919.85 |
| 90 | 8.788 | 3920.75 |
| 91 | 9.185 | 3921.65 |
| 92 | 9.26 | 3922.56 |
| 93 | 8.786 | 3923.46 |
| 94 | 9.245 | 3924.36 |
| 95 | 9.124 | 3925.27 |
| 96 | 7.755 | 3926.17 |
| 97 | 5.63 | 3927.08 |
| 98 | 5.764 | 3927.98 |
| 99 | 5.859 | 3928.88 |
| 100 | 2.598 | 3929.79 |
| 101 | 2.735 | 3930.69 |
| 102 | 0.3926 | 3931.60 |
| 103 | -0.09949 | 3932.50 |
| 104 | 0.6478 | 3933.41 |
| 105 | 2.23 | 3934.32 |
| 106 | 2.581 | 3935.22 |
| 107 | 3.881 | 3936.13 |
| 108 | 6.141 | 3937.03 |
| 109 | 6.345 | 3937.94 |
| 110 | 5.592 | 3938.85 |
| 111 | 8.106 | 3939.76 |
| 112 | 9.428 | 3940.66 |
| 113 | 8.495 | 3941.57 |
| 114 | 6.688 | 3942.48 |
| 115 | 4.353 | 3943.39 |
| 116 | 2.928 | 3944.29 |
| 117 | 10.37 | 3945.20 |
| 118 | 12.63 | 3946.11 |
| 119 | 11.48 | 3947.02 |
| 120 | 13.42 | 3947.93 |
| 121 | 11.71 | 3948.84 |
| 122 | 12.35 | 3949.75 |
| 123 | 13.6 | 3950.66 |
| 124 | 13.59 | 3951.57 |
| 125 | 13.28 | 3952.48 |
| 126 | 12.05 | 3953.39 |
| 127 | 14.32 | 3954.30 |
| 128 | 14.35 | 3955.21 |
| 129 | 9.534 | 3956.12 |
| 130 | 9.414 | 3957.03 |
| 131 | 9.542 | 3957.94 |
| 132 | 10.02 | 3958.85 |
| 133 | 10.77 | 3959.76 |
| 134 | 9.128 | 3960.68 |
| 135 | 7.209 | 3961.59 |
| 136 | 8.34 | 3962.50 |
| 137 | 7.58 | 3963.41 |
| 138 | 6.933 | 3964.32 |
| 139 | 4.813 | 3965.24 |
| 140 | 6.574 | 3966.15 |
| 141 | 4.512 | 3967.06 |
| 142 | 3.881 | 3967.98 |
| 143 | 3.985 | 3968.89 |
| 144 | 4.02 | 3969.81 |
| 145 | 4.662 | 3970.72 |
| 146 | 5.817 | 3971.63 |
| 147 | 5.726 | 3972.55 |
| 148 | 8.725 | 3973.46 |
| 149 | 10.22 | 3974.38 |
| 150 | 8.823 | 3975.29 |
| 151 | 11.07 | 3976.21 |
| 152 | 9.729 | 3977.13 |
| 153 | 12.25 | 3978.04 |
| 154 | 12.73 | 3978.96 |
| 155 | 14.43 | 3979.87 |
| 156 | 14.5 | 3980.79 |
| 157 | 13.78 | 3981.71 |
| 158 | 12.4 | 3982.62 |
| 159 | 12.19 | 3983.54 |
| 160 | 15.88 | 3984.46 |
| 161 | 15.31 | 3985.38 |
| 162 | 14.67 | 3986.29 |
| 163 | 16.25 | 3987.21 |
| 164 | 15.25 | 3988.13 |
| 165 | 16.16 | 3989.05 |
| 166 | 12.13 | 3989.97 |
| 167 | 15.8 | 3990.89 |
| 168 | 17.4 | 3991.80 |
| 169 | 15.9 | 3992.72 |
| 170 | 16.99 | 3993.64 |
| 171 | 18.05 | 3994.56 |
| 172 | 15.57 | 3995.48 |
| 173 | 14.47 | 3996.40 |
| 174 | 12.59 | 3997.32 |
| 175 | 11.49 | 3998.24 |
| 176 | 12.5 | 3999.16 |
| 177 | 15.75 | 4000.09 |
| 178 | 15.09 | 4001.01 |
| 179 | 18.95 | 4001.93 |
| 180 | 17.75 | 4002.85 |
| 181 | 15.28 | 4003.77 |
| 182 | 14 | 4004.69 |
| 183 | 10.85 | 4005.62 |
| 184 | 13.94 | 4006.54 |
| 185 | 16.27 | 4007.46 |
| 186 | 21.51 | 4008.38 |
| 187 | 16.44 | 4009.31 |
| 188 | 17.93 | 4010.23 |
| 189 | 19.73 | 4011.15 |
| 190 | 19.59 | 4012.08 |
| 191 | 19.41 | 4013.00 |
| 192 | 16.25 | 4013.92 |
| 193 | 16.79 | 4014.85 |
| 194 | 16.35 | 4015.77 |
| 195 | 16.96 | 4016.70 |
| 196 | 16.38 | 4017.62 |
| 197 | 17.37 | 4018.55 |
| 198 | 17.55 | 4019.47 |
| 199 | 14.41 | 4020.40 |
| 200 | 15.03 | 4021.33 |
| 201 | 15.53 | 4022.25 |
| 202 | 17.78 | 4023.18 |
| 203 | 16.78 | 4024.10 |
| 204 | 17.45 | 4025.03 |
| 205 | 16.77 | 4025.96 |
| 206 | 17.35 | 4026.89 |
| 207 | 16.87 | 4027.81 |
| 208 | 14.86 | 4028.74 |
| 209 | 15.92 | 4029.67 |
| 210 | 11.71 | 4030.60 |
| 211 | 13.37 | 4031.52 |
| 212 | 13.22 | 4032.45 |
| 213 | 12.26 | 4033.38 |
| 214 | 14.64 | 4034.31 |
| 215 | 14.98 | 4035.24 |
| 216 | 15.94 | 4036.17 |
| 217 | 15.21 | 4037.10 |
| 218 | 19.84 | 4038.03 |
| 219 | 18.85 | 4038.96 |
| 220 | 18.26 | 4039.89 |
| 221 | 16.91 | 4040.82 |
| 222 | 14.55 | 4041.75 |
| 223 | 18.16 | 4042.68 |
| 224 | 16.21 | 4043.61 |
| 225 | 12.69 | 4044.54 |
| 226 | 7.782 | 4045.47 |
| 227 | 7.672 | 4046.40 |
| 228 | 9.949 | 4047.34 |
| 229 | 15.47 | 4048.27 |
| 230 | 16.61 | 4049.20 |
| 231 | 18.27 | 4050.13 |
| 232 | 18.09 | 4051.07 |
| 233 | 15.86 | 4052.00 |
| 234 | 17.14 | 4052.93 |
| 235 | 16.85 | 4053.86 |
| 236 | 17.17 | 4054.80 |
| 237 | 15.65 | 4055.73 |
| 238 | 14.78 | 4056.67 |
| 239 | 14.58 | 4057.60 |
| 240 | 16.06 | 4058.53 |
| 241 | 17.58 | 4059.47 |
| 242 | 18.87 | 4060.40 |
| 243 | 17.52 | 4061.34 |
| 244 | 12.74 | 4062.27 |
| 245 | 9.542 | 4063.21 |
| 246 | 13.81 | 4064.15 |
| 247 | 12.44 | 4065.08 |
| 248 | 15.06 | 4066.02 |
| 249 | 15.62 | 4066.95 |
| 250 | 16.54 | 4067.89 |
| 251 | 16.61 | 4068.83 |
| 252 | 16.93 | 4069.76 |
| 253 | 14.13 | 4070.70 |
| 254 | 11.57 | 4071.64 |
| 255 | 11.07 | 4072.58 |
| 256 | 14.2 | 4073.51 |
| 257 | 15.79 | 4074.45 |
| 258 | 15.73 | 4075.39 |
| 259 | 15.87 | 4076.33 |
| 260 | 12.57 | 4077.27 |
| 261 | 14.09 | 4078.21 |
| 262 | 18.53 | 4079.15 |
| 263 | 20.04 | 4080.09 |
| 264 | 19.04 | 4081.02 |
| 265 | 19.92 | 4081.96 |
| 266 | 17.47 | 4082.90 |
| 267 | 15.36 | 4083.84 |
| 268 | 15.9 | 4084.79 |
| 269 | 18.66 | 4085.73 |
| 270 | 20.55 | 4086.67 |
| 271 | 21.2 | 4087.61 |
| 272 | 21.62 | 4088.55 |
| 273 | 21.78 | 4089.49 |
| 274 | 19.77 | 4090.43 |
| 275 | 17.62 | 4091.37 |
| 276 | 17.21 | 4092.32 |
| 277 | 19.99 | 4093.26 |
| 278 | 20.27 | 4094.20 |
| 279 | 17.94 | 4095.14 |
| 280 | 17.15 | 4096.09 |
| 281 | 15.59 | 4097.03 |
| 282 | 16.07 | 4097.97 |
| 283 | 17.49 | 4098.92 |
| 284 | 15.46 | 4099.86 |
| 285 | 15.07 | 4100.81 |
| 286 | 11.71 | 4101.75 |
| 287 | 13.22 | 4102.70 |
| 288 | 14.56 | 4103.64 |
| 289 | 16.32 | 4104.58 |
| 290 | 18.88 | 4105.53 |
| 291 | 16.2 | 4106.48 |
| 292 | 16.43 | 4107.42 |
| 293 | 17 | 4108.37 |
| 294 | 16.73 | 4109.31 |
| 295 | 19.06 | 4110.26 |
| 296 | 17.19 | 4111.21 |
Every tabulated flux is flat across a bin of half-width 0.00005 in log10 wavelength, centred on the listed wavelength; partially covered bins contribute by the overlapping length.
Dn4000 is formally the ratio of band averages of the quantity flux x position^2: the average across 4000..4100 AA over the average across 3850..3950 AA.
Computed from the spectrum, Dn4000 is 1.90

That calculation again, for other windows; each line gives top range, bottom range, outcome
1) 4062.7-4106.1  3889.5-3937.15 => 1.96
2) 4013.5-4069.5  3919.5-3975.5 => 2.12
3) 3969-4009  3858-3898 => 1.47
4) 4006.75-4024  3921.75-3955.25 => 2.32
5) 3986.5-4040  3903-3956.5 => 1.84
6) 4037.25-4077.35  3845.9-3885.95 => 1.70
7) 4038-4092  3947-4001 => 1.46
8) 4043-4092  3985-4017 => 1.03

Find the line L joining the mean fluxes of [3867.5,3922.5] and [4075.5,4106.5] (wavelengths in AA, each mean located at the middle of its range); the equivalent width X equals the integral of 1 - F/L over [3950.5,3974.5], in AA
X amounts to 7.8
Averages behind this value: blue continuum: 10.3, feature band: 8.53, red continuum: 17.4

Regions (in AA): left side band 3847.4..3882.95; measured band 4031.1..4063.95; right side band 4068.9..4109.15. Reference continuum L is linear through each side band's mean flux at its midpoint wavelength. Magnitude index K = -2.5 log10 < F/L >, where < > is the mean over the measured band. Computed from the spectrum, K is 0.02 mag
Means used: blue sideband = 9.9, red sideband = 16.8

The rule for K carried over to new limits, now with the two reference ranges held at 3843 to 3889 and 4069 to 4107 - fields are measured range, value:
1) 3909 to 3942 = 0.379 mag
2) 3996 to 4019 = -0.140 mag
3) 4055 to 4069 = 0.055 mag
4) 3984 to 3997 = -0.152 mag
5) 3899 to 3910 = 0.032 mag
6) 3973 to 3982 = 0.143 mag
